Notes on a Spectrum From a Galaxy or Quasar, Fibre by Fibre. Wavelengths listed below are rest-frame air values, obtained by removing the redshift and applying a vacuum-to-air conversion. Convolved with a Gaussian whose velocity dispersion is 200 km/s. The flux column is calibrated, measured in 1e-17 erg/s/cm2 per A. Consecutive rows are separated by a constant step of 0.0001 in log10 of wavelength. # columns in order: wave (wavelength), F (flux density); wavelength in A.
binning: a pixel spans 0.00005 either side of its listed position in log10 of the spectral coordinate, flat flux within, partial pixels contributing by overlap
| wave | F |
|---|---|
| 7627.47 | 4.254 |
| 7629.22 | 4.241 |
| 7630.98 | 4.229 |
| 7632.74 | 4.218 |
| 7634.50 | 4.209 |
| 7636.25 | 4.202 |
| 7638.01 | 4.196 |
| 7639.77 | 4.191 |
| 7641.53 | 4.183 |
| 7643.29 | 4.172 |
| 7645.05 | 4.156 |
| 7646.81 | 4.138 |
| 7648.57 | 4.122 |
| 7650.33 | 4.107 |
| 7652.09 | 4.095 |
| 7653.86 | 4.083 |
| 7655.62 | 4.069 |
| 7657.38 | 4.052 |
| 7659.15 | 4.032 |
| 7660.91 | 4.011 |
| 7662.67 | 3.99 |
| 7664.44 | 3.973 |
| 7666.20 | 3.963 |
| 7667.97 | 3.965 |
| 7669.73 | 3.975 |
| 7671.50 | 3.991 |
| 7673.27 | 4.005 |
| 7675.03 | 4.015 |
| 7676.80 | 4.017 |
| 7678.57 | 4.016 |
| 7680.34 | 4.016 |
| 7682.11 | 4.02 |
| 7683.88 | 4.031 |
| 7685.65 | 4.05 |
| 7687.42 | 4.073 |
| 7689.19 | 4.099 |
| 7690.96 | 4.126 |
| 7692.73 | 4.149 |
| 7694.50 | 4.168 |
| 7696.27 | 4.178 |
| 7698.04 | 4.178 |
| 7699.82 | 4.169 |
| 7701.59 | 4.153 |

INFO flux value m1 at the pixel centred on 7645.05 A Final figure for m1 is 4.156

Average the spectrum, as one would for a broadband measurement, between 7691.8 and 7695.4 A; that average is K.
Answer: 4.16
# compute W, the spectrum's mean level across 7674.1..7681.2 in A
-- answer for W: 4.02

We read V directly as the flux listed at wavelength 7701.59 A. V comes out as 4.153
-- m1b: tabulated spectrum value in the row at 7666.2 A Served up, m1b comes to 3.963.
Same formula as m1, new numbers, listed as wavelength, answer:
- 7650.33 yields 4.107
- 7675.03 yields 4.015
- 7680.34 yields 4.016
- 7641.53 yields 4.183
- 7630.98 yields 4.229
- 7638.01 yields 4.196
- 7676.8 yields 4.017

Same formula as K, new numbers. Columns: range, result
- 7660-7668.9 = 3.98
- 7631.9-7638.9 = 4.21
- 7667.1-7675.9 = 3.99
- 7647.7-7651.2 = 4.12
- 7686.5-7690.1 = 4.09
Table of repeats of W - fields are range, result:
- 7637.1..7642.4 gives 4.19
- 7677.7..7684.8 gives 4.02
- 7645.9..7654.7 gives 4.11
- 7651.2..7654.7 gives 4.08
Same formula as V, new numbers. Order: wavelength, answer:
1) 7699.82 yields 4.169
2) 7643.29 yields 4.172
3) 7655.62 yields 4.069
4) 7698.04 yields 4.178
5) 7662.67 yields 3.99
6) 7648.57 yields 4.122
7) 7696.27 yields 4.178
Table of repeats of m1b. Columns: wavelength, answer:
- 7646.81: 4.138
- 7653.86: 4.083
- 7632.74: 4.218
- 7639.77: 4.191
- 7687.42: 4.073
